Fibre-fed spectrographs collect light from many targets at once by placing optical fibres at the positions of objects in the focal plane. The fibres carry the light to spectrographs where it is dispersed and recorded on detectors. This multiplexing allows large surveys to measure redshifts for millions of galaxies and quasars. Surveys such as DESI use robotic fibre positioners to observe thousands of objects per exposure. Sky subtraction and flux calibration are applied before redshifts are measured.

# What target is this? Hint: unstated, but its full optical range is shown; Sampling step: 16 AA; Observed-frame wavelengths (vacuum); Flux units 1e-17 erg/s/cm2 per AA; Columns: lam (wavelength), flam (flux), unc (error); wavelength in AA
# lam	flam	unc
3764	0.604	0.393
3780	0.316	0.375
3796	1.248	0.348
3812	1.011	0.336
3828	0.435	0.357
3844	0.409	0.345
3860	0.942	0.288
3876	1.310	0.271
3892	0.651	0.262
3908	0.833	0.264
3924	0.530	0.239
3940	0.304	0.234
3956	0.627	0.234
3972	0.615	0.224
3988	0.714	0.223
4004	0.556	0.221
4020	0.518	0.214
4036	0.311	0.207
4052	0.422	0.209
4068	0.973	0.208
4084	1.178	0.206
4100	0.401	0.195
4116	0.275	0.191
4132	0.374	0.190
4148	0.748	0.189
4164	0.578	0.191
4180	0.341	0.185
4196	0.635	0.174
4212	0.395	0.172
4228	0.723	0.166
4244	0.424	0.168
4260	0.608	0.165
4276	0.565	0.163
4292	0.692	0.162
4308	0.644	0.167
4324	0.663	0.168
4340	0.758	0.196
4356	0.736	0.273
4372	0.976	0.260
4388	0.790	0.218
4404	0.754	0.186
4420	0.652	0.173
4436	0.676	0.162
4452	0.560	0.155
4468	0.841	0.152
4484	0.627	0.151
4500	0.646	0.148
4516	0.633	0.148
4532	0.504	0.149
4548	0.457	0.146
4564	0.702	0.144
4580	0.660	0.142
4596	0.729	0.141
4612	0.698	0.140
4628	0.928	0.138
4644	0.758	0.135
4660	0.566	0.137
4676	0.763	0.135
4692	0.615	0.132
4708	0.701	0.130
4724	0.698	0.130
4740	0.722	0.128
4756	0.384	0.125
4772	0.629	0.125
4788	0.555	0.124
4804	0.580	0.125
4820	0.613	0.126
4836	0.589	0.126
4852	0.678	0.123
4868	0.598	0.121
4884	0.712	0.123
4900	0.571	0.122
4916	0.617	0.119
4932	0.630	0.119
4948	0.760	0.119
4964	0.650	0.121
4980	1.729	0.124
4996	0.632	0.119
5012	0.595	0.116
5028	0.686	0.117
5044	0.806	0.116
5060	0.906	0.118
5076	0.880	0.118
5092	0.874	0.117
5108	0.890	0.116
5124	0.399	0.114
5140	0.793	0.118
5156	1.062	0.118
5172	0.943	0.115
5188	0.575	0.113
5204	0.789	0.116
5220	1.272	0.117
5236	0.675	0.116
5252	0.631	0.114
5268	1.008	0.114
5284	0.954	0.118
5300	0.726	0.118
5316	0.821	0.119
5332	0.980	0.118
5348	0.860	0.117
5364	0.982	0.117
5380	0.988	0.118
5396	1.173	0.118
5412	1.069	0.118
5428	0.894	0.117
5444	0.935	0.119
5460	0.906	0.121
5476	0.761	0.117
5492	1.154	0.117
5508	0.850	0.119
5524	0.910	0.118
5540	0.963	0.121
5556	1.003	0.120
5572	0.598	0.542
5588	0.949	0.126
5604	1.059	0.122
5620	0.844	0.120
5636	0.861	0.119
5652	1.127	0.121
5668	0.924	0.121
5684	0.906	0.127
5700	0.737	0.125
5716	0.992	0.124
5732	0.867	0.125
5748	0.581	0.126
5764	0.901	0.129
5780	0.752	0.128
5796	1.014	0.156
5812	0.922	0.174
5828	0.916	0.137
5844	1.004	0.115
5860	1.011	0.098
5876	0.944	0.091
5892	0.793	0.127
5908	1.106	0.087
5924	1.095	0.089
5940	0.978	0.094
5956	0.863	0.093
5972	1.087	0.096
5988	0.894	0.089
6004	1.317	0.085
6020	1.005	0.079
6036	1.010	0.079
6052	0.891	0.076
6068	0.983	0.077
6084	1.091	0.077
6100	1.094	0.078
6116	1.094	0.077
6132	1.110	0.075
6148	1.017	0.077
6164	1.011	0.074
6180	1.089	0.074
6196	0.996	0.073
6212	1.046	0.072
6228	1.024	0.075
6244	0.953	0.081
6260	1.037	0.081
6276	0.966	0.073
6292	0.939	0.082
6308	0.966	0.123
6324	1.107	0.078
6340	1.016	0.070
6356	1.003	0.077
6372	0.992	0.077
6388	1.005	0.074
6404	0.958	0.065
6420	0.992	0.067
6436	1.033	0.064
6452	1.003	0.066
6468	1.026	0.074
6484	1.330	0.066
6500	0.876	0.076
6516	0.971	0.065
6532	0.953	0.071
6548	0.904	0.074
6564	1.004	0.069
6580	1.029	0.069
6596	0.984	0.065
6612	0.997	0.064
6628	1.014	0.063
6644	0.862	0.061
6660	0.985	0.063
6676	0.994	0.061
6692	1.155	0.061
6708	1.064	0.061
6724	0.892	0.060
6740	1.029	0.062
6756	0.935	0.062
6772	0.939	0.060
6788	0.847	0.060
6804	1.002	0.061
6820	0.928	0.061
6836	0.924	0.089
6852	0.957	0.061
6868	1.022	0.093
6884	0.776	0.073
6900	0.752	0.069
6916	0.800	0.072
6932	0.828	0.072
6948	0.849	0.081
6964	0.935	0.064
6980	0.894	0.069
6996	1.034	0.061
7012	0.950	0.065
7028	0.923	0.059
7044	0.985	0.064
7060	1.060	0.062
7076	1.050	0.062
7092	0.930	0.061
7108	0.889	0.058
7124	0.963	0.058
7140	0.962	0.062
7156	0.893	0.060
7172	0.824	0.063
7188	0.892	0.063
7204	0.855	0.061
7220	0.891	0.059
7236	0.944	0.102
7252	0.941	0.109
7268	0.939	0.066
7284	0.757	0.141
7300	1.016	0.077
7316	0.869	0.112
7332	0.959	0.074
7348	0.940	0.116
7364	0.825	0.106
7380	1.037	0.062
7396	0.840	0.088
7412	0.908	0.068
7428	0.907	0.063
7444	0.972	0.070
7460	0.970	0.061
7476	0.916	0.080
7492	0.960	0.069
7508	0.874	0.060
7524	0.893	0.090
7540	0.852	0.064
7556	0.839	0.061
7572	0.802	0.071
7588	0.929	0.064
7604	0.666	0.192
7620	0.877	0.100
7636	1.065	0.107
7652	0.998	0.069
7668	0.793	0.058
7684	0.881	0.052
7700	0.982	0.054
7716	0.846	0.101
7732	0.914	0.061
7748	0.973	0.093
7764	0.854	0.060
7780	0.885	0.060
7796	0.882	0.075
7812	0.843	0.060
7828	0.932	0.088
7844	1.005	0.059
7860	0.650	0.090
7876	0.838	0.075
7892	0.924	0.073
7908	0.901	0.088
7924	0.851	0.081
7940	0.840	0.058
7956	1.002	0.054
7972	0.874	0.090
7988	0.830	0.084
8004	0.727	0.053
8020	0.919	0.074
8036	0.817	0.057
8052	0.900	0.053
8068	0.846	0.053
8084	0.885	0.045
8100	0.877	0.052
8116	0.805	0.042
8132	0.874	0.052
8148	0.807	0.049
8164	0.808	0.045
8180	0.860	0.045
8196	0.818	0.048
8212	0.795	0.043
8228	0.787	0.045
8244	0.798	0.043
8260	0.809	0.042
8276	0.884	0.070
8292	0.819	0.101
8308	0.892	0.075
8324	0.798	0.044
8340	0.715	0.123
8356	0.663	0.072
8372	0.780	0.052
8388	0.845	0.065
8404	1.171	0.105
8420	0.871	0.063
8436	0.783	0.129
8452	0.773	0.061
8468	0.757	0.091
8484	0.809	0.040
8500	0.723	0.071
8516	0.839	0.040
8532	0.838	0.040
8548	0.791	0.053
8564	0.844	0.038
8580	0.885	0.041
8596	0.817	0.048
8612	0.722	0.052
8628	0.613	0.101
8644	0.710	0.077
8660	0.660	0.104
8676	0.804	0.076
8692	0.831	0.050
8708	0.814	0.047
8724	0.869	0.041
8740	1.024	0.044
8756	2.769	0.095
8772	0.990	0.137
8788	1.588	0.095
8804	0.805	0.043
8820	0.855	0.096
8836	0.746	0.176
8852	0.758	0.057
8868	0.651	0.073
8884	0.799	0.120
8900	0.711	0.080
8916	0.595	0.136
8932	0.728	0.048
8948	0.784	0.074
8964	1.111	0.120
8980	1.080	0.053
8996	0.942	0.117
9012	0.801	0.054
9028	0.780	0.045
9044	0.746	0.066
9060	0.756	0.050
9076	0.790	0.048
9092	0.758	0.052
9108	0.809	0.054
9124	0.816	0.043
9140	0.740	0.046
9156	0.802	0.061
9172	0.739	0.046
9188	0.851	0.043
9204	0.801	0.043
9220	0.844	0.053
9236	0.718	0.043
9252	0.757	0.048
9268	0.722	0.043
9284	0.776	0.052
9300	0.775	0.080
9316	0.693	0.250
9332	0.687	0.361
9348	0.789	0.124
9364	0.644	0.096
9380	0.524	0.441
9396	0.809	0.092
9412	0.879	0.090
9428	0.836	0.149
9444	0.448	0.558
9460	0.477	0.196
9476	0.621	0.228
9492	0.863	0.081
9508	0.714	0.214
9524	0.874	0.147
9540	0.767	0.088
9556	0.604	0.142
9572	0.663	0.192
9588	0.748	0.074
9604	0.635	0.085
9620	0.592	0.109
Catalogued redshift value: 0.335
